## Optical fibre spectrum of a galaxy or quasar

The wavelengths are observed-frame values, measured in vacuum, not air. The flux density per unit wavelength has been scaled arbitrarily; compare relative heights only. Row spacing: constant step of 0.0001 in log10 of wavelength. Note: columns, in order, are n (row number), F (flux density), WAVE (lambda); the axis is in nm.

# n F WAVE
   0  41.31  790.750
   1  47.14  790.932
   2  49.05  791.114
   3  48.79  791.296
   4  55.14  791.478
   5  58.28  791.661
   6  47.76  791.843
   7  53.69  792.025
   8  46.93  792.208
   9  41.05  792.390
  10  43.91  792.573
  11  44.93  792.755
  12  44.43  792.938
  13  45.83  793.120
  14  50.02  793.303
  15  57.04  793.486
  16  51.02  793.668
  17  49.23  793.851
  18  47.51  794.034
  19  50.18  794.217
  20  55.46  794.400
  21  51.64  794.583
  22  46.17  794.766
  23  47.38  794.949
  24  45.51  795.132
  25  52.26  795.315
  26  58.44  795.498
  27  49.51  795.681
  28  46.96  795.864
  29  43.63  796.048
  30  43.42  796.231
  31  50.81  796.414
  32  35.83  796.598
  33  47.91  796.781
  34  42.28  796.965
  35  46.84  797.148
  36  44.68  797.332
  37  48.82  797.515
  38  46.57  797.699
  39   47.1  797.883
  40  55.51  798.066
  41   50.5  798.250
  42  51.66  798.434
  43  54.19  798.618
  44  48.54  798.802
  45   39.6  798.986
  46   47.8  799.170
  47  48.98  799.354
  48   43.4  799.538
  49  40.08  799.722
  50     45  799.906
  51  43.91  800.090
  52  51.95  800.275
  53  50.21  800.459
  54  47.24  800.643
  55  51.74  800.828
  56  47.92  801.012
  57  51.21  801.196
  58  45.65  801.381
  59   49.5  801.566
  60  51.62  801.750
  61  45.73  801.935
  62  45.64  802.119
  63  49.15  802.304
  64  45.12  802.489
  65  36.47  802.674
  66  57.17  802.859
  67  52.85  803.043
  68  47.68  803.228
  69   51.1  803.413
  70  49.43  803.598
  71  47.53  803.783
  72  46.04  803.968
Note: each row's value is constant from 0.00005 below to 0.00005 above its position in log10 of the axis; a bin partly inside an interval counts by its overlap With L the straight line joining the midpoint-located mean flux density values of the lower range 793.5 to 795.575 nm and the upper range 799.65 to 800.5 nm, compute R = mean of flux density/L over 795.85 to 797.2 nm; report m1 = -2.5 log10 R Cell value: 0.10 mag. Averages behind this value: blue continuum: 50.6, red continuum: 46.1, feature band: 44.5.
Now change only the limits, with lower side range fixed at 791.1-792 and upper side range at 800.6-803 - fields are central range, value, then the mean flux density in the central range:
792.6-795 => 0.05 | 49.2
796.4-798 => 0.10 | 45.6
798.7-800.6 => 0.07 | 46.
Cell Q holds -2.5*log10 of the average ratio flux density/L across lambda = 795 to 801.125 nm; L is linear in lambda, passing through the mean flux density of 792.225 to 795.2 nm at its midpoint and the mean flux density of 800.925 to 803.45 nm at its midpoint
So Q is 0.02 mag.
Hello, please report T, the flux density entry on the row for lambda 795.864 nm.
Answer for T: 46.96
